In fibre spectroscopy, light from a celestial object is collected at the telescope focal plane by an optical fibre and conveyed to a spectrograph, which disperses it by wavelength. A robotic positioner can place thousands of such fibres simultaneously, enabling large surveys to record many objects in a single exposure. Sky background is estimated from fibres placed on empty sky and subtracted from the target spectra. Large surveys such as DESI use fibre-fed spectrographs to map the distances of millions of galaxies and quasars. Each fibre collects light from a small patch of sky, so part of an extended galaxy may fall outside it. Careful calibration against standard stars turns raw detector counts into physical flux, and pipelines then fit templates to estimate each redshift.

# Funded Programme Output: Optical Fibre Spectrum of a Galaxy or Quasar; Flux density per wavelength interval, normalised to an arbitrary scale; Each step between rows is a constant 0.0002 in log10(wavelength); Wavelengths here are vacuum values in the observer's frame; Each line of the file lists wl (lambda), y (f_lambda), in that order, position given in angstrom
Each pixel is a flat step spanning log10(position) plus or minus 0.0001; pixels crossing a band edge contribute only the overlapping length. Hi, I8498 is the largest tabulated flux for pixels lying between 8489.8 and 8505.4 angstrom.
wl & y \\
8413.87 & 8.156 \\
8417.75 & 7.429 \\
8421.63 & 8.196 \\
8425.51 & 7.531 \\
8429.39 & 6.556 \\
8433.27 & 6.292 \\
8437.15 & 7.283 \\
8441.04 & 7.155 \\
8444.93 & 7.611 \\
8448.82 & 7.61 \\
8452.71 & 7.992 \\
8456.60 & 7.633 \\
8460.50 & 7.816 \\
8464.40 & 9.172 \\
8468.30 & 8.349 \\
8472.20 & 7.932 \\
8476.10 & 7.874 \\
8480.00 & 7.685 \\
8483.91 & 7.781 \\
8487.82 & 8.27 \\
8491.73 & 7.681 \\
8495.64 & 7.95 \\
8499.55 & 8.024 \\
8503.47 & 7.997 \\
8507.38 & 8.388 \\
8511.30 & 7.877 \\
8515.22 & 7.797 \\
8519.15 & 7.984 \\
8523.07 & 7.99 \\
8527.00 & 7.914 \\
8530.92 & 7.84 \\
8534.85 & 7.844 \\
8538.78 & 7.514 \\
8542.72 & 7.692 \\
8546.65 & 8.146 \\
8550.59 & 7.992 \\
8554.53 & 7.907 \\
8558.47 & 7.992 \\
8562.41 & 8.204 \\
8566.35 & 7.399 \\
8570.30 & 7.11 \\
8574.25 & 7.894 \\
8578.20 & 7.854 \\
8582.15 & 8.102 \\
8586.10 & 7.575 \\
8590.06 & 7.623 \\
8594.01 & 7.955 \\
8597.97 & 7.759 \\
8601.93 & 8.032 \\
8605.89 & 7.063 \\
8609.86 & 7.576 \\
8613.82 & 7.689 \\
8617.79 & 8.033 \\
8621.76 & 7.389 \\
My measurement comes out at 8.024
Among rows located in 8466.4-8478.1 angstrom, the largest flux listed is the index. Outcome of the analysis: 8.349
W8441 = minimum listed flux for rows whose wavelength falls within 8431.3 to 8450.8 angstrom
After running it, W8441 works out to 6.292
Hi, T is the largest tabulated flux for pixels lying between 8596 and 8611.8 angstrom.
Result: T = 8.032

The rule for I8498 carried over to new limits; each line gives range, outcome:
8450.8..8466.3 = 9.172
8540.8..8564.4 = 8.204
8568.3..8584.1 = 8.102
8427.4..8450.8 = 7.611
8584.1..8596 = 7.955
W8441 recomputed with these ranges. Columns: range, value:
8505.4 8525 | 7.797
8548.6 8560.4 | 7.907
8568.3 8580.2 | 7.11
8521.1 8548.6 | 7.514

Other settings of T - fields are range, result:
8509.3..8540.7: 7.99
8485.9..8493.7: 8.27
